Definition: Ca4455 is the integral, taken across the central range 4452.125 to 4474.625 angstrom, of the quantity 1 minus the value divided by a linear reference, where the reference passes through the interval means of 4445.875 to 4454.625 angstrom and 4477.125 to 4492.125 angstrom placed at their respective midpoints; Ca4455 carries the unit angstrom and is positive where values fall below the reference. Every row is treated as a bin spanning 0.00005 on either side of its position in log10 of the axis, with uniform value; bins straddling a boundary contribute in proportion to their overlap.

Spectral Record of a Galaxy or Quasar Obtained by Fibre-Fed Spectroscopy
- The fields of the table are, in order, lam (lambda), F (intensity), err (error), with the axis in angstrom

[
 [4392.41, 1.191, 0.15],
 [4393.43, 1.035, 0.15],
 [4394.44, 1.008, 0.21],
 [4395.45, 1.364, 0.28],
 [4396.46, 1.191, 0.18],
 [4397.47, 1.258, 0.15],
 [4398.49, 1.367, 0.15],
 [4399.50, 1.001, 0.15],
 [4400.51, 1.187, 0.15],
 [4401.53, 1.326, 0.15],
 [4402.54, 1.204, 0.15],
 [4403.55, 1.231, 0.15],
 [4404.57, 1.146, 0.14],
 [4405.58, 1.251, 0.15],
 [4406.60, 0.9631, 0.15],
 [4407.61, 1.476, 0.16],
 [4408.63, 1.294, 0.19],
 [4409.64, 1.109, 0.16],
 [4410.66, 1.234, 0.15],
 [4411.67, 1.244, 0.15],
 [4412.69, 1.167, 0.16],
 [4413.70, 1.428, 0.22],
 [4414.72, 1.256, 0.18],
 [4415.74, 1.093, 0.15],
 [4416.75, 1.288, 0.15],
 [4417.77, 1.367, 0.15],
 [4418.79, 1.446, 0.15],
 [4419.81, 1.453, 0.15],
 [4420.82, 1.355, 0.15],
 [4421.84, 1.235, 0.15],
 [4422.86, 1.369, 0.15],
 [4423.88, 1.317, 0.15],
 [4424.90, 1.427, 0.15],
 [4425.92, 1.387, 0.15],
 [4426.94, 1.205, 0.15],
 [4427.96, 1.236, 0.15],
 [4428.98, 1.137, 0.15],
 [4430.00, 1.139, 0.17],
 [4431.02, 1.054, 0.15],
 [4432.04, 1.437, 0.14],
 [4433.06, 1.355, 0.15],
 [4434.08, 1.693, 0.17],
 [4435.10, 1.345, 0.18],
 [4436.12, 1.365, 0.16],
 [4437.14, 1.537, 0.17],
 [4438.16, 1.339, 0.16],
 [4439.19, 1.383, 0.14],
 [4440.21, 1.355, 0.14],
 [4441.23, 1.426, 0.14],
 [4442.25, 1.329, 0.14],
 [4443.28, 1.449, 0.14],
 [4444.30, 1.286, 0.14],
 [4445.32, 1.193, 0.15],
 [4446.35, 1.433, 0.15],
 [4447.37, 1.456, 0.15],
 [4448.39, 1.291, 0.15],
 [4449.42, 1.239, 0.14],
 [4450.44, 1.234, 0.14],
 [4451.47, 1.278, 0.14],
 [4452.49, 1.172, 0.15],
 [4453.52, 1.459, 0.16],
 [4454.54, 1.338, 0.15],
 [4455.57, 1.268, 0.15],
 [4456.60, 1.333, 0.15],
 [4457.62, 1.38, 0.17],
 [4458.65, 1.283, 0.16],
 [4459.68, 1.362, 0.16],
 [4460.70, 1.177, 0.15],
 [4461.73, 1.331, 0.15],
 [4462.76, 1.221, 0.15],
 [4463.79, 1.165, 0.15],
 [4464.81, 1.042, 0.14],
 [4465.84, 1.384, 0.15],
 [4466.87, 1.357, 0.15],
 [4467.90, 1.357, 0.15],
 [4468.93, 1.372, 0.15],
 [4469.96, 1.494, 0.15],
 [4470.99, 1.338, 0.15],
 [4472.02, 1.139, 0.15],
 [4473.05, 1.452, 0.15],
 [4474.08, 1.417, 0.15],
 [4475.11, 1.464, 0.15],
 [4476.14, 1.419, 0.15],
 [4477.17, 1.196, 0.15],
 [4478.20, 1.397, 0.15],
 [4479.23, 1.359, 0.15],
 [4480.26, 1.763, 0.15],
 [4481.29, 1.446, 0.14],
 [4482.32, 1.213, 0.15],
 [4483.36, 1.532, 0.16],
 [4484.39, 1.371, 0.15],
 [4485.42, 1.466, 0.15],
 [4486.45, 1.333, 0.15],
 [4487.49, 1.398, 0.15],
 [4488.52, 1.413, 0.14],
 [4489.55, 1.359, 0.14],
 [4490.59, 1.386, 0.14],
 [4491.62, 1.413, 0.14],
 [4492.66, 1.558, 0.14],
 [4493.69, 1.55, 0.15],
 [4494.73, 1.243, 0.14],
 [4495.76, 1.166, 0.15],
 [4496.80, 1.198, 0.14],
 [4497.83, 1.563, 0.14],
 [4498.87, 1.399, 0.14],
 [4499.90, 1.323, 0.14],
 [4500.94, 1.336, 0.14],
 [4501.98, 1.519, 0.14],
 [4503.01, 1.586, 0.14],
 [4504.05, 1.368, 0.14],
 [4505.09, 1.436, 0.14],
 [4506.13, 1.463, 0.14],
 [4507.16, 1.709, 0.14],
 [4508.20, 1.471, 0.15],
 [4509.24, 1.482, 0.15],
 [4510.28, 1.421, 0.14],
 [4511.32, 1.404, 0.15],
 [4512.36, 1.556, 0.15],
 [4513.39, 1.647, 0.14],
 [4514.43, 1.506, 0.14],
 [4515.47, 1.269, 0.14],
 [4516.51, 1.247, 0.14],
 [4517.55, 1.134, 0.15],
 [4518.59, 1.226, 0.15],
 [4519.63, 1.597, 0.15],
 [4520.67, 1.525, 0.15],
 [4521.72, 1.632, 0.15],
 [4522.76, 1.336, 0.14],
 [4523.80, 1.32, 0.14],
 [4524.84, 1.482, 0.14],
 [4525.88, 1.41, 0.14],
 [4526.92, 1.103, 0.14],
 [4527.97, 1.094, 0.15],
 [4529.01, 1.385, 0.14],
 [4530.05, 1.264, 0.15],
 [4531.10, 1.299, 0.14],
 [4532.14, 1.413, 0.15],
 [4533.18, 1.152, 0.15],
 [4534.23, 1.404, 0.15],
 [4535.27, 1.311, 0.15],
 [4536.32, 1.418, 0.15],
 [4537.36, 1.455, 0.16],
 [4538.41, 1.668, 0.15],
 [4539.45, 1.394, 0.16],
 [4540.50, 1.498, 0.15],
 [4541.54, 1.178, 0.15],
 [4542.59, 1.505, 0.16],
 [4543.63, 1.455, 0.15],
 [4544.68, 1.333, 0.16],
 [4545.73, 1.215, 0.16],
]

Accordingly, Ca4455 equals 0.72 angstrom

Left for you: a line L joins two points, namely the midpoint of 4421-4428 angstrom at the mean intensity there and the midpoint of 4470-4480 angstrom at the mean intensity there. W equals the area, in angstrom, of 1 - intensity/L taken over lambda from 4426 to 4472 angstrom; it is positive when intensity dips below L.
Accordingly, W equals 0.9 angstrom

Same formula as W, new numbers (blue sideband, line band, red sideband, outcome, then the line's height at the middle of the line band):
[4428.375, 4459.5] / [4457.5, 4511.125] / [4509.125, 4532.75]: -1.1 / 1.36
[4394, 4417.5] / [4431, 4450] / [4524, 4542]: -1.8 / 1.26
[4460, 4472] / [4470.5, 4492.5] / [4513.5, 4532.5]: -1.5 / 1.31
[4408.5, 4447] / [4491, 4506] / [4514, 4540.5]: -0.6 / 1.35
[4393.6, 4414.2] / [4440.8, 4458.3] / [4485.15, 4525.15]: -0.2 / 1.31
